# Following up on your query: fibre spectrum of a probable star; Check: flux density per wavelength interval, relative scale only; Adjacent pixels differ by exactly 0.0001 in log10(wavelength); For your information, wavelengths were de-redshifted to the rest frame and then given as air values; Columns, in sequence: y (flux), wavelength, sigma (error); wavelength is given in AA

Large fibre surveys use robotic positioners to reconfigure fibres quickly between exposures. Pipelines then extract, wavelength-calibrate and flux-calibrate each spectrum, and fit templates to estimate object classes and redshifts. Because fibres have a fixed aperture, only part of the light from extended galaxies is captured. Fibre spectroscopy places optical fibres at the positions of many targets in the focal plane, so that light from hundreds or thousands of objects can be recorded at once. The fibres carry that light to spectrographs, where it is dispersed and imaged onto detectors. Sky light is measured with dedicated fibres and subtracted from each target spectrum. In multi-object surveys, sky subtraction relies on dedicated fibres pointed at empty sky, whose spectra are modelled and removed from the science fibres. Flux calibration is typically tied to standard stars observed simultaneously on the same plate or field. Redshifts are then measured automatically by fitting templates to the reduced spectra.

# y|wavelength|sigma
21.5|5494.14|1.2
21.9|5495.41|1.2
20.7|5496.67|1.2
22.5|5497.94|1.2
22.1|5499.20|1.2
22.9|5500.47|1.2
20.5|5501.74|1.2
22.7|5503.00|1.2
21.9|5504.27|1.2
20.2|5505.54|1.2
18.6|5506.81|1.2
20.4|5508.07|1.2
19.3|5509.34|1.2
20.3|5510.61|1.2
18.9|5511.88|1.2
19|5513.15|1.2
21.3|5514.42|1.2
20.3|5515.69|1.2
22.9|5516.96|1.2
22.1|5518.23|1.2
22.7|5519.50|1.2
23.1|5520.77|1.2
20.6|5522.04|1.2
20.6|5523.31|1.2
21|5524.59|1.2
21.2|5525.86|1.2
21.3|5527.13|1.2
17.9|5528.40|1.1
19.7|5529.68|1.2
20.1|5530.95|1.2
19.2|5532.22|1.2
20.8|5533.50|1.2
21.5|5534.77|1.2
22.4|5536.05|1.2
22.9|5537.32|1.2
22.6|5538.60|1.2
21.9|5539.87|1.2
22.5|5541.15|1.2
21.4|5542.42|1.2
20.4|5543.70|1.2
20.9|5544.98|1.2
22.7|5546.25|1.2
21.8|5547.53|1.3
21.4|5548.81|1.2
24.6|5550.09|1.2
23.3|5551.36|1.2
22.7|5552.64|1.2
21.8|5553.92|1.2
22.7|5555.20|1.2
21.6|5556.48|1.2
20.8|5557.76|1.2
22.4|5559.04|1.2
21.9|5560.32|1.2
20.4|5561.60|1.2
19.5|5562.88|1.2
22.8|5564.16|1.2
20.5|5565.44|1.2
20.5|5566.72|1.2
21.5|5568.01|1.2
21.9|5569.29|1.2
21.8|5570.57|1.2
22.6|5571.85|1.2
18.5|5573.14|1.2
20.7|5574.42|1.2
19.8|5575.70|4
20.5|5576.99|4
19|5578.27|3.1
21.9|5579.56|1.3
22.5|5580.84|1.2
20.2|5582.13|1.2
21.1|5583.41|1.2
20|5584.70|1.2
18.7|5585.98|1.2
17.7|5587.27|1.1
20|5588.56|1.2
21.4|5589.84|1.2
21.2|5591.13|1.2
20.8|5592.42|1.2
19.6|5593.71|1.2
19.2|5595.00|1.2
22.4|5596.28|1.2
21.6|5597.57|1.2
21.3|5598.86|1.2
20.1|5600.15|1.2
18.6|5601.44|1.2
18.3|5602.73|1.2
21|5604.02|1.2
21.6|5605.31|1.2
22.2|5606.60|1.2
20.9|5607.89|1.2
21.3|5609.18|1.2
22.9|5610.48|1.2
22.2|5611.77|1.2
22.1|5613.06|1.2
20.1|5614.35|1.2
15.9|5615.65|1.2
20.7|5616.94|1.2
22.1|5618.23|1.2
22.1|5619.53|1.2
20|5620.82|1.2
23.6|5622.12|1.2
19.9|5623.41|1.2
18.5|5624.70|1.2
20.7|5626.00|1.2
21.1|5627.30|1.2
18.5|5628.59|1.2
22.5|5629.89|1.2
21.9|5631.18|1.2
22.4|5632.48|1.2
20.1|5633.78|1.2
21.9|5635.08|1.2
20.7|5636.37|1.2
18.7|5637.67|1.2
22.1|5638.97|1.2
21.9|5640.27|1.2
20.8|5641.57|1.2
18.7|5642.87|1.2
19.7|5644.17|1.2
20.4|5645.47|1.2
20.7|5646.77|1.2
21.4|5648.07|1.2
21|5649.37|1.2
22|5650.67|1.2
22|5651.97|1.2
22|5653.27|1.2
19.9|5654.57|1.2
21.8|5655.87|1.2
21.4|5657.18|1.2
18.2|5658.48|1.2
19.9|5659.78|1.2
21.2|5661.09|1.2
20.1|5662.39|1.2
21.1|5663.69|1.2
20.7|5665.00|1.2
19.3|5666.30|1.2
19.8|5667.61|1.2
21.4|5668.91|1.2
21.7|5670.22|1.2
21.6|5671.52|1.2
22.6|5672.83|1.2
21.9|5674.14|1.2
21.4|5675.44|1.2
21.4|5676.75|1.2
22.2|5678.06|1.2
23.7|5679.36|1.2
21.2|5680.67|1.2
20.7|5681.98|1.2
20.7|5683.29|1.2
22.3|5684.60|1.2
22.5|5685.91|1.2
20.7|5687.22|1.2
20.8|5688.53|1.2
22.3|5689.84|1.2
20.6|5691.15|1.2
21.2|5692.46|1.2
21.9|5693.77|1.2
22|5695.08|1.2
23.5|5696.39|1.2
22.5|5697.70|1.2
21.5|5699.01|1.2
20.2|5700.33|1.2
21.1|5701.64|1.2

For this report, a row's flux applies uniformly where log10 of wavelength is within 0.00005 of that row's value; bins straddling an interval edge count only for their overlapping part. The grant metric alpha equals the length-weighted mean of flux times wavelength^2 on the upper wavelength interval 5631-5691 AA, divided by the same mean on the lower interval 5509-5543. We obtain 1.05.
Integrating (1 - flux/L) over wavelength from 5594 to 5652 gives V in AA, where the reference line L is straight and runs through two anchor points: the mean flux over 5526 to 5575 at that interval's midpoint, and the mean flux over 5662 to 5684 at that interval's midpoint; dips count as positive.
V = 1.4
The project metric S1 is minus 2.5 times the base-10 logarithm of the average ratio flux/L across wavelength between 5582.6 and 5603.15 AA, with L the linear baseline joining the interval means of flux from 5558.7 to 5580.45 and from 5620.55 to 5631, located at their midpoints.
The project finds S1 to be 0.04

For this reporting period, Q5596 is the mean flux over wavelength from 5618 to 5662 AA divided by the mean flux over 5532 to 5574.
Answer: 1.0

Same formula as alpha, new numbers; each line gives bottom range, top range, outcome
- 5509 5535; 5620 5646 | 1.04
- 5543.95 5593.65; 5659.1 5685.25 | 1.04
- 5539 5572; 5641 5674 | 0.99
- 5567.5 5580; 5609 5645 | 1.02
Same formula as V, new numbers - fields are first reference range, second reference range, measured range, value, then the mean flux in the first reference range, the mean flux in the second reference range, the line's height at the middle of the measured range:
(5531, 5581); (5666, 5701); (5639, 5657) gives 0.45 AA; 21.5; 21.6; 21.5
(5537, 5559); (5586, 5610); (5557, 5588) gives 0.87 AA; 22.1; 20.5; 21.3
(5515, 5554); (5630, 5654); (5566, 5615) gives 1.30 AA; 21.6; 21.1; 21.3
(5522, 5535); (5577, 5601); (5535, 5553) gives -1.66 AA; 20.3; 20.5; 20.3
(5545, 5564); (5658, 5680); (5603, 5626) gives 0.60 AA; 22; 21.1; 21.5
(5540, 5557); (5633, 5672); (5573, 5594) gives 1.36 AA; 22.1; 20.7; 21.7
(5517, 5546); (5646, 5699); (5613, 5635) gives 0.62 AA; 21.3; 21.3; 21.3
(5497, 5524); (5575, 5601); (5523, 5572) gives -1.65 AA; 21.1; 20.4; 20.8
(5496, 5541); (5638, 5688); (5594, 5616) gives 0.35 AA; 21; 21.1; 21.1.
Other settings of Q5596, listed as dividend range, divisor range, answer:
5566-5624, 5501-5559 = 0.97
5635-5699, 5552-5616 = 1.02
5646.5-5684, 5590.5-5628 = 1.02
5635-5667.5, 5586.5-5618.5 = 1.00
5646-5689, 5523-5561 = 0.98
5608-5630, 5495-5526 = 0.99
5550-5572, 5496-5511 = 1.04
